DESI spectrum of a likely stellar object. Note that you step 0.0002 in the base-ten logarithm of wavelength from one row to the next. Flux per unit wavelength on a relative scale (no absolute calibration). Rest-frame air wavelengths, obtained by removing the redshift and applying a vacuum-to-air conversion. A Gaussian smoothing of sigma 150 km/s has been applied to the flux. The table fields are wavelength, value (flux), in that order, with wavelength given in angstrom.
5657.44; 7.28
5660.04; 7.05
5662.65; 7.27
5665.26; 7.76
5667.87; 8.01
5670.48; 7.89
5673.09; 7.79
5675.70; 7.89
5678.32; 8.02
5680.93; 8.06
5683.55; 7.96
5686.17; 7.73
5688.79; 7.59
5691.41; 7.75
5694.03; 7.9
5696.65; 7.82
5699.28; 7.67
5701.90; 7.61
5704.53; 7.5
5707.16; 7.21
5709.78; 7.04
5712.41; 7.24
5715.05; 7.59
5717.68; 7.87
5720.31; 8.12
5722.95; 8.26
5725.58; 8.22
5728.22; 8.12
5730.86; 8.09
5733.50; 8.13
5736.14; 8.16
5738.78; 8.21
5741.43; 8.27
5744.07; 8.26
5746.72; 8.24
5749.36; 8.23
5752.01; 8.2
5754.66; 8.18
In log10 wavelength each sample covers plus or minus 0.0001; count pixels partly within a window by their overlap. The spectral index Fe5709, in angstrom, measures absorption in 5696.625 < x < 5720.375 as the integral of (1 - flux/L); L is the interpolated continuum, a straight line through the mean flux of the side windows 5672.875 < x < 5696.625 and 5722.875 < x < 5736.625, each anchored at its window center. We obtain 1.45 angstrom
